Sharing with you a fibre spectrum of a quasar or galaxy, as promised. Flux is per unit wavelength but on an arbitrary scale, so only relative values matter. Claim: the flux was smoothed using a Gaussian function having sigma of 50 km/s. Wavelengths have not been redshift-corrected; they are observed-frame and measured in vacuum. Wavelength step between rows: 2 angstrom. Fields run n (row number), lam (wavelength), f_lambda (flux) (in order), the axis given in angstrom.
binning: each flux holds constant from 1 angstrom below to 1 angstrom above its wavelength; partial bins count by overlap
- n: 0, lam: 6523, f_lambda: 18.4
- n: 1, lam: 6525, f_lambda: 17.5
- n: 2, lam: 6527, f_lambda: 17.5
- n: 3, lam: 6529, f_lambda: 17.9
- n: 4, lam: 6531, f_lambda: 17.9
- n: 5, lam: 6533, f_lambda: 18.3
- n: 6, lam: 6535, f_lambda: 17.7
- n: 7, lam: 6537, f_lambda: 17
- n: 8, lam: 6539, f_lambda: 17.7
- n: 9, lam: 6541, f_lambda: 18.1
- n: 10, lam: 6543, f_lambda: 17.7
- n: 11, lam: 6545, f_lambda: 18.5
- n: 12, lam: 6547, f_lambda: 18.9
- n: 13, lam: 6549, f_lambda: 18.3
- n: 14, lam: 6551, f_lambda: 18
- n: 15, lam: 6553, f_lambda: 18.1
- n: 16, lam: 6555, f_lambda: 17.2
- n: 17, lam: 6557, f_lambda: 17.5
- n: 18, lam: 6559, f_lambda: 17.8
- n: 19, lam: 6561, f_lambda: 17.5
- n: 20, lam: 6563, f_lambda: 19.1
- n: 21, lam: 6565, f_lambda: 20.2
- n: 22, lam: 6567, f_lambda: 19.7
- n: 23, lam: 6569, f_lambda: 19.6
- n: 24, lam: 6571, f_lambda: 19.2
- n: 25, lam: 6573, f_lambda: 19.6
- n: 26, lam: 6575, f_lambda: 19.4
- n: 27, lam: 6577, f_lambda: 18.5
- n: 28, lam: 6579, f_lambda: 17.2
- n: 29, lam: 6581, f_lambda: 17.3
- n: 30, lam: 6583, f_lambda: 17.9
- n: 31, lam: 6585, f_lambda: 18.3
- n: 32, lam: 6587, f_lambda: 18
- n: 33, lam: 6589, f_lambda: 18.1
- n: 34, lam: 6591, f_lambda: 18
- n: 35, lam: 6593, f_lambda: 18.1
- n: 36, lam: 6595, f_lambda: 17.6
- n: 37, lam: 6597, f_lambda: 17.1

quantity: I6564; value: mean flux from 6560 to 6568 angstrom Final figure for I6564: 19.1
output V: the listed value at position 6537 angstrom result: 17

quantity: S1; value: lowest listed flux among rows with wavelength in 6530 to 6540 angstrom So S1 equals 17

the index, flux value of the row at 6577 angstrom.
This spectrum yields 18.5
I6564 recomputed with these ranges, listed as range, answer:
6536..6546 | 17.8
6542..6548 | 18.4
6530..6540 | 17.7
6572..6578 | 19.2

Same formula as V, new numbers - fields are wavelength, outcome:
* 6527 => 17.5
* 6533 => 18.3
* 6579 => 17.2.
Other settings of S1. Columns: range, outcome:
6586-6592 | 18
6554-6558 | 17.2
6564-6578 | 18.5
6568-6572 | 19.2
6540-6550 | 17.7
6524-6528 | 17.5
